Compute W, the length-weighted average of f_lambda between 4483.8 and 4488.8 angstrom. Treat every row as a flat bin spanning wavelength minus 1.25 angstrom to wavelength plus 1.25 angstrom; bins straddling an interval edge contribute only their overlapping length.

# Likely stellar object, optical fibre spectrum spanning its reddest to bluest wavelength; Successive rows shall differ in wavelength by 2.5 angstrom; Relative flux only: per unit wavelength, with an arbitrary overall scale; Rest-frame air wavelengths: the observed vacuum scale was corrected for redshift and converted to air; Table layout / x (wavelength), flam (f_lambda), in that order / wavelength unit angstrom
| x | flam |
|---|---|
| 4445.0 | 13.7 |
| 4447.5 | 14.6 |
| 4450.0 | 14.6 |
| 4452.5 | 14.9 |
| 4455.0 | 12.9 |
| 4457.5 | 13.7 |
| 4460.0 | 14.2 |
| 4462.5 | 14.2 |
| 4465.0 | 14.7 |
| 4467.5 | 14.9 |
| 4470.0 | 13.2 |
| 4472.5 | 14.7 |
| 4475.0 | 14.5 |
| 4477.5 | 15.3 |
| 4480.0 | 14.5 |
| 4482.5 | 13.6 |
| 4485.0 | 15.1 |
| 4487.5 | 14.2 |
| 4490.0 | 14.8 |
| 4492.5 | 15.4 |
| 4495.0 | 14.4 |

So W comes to 14.6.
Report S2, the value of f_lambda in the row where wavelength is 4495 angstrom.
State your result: 14.4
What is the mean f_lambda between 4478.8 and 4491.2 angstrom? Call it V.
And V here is 14.4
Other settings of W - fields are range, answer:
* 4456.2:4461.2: 13.9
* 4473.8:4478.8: 14.9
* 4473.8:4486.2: 14.6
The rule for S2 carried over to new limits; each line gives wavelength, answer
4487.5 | 14.2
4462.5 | 14.2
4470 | 13.2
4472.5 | 14.7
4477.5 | 15.3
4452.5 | 14.9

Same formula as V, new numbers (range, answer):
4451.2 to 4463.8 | 14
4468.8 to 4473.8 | 14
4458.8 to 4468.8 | 14.5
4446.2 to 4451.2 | 14.6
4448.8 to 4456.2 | 14.1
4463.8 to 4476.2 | 14.4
